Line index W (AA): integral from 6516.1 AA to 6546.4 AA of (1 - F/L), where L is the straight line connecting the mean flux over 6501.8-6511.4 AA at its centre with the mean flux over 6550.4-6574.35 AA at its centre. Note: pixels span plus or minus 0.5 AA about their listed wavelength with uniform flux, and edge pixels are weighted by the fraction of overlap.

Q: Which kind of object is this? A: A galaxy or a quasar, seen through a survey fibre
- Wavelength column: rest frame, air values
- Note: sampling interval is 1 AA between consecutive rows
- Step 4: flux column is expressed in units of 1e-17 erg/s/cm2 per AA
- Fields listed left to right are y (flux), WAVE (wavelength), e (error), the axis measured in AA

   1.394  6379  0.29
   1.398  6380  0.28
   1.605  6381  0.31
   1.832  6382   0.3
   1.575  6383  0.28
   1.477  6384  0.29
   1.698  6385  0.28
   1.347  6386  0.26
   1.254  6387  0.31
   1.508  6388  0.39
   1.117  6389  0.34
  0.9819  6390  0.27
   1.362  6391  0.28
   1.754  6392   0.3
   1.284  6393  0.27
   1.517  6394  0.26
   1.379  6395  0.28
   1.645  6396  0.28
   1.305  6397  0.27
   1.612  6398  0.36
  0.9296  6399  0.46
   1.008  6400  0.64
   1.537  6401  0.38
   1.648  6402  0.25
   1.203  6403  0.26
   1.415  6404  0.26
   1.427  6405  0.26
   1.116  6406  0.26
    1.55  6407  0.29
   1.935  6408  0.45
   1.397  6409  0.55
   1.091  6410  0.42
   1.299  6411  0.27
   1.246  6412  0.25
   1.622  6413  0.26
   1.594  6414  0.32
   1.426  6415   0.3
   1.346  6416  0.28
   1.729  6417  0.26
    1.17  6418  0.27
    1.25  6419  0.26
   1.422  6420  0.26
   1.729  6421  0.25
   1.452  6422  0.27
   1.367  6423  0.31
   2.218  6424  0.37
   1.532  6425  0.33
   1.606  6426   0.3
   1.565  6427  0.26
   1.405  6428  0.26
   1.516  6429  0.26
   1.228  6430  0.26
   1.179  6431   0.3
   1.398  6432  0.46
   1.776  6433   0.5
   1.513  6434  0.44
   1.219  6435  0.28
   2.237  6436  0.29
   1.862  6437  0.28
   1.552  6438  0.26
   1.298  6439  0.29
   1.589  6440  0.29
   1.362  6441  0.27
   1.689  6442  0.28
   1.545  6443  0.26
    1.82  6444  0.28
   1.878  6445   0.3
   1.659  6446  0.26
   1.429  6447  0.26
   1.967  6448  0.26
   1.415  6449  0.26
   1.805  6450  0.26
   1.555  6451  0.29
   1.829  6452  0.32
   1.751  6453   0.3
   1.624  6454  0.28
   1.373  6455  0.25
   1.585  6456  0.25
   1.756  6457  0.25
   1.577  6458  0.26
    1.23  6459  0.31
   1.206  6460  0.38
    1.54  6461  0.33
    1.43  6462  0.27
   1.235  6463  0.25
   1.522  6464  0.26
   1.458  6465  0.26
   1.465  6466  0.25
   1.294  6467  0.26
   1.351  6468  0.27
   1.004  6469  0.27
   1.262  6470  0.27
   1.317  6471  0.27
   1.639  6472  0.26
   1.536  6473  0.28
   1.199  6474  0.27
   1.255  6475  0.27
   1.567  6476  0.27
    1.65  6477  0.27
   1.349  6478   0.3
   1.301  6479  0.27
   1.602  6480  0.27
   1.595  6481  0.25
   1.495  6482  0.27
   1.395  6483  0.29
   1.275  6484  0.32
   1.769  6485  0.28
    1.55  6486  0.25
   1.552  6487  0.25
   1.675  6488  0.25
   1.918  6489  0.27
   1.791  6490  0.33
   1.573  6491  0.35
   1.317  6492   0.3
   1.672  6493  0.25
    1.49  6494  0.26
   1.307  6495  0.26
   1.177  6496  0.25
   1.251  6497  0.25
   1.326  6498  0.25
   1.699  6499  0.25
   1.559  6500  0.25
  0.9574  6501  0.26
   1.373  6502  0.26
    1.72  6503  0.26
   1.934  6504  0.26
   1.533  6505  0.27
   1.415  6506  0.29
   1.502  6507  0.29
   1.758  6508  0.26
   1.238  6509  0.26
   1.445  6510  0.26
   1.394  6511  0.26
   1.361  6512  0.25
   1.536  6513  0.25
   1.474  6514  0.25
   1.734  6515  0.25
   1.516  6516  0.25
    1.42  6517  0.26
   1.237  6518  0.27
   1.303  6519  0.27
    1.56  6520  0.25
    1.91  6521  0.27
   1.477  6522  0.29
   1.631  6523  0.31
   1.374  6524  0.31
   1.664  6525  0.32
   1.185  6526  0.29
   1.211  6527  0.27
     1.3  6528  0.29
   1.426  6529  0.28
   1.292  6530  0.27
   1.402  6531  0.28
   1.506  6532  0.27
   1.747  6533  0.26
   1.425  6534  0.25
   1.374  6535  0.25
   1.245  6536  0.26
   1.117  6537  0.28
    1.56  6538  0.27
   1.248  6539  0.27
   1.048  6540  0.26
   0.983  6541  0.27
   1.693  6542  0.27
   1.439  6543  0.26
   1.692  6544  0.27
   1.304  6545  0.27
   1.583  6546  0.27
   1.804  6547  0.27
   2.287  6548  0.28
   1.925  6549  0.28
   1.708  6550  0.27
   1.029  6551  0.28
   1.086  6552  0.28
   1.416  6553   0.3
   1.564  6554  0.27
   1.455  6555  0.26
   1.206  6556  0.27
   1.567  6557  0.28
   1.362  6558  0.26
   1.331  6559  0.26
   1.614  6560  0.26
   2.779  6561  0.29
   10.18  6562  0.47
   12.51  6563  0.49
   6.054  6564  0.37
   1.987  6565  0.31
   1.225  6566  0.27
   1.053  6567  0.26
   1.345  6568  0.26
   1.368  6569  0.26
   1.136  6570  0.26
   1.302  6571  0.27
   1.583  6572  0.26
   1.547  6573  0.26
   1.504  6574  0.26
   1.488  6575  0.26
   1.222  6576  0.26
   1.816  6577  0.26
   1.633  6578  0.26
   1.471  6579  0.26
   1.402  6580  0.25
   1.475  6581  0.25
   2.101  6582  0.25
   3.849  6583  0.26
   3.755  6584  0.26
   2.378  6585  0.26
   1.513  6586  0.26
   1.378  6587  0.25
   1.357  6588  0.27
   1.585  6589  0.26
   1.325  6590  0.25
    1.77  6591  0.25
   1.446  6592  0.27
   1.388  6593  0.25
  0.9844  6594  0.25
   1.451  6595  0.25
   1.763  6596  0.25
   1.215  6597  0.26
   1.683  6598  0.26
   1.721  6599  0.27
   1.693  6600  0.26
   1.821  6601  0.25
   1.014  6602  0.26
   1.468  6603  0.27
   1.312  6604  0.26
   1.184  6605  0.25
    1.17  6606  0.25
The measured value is 8.19 AA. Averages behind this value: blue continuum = 1.54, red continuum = 2.47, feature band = 1.41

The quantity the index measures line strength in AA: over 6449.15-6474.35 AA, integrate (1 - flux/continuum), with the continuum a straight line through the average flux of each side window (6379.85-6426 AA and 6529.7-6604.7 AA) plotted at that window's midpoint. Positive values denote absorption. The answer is 2.1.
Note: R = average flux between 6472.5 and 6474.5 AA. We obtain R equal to 1.37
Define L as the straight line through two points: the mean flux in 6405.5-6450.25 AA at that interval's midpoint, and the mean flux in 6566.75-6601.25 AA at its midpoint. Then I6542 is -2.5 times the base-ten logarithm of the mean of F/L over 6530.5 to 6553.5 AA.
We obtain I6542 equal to 0.11 mag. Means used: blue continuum 1.53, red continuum 1.65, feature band 1.46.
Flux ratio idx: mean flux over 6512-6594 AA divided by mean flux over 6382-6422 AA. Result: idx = 1.3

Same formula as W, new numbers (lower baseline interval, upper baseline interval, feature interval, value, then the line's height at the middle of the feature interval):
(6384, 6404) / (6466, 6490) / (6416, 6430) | -1.1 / 1.41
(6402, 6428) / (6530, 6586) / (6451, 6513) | 9.0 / 1.73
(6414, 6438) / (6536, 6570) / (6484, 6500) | 2.9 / 1.88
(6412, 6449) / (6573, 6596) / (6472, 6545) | 8.2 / 1.65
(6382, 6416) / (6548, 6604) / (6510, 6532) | 4.6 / 1.84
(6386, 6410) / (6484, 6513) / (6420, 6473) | -3.5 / 1.44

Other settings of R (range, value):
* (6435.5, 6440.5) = 1.71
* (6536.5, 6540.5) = 1.24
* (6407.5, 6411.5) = 1.43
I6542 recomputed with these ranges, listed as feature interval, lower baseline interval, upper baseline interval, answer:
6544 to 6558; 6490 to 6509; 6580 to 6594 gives 0.13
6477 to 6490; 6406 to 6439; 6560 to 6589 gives 0.23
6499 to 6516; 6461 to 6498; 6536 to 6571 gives 0.15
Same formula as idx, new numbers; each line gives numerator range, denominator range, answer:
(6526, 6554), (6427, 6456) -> 0.90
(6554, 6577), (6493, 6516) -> 1.73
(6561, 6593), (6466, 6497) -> 1.67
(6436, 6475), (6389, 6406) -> 1.12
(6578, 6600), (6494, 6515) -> 1.21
